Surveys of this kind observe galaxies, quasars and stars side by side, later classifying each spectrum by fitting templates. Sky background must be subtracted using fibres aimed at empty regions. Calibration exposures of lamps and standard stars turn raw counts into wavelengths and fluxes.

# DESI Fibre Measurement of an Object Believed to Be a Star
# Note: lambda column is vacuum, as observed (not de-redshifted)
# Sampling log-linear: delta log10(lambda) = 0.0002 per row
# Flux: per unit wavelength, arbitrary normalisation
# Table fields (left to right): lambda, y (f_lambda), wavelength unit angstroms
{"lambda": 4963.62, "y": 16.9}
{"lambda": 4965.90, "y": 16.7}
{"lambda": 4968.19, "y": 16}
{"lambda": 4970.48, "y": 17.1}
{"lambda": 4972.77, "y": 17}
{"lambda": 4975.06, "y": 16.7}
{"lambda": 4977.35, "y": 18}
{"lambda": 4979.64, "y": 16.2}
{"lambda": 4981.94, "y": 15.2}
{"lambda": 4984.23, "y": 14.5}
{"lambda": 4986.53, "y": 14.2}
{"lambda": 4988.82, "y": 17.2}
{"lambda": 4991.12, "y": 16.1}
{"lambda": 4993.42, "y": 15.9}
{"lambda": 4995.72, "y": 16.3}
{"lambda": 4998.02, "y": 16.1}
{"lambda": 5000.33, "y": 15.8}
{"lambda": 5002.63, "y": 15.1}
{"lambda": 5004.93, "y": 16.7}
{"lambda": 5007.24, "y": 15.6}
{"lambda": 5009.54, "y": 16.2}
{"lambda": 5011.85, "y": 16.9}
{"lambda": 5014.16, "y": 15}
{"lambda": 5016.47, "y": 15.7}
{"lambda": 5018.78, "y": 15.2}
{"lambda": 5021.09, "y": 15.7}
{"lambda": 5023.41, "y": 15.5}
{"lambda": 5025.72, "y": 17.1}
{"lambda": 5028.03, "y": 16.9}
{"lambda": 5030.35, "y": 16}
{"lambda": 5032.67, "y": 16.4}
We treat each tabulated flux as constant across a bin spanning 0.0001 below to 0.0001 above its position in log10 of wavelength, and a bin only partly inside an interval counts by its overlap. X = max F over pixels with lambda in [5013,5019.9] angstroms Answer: 15.7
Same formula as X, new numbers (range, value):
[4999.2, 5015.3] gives 16.9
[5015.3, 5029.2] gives 17.1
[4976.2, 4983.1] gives 18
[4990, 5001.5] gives 16.3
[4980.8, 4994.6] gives 17.2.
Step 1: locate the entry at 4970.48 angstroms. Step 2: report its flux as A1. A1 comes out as 17.1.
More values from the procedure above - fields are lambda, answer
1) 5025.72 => 17.1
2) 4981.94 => 15.2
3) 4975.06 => 16.7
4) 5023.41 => 15.5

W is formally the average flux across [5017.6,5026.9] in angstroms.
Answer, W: 15.9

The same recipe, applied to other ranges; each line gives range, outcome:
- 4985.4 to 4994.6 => 15.9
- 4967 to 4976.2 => 16.7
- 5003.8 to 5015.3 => 16.1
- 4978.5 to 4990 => 15.5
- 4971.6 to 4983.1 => 16.6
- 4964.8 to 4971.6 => 16.6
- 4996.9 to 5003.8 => 15.7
